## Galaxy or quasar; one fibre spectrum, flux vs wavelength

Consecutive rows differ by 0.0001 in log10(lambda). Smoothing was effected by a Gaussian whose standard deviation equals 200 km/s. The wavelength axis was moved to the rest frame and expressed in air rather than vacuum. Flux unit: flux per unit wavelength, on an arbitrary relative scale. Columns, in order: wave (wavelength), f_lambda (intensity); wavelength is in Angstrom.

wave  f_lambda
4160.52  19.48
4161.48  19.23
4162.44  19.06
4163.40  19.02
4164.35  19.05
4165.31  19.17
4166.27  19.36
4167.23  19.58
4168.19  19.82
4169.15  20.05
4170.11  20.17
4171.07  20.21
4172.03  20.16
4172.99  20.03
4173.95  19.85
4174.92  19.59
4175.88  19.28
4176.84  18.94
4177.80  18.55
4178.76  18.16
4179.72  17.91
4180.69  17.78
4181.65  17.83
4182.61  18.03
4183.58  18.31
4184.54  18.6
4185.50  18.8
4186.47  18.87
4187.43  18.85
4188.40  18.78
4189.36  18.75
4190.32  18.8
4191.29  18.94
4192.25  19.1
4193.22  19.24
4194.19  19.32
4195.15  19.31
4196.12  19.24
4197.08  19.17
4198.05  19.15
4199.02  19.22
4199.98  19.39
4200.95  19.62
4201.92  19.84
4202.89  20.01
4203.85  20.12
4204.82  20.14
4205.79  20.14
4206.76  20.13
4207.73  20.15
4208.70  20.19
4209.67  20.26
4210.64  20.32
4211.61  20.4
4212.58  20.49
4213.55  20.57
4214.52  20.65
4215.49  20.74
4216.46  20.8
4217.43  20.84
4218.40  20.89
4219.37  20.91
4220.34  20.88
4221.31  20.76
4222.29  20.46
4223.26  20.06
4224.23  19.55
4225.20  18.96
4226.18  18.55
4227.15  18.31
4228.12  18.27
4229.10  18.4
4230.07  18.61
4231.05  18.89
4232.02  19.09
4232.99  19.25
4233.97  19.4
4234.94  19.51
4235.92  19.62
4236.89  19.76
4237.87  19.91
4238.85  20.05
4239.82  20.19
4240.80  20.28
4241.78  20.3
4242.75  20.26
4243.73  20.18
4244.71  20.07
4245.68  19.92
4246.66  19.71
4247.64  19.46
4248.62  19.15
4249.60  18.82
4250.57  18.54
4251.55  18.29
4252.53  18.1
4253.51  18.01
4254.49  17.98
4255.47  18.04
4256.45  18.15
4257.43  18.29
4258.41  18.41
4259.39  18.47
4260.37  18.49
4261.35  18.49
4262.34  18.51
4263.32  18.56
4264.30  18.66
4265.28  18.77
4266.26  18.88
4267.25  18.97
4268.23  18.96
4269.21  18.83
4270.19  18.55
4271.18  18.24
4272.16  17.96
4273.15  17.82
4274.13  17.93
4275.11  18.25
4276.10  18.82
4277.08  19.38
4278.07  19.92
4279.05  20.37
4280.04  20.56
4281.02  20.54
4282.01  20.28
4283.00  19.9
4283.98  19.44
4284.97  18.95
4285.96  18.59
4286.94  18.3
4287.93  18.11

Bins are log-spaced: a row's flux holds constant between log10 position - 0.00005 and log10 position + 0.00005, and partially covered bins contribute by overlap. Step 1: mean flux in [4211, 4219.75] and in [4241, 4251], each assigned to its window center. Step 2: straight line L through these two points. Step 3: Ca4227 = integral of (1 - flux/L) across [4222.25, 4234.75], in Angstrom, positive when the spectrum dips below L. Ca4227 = 0.8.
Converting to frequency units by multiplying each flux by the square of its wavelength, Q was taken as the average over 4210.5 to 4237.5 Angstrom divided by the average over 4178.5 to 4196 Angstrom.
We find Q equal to 1.08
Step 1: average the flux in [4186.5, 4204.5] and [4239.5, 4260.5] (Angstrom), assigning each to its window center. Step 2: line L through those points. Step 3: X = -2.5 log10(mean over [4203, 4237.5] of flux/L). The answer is -0.04 mag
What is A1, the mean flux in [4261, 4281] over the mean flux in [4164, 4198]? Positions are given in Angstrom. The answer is 0.99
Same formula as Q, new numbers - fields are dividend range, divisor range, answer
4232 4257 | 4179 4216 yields 1.02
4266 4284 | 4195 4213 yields 1.00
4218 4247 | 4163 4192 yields 1.06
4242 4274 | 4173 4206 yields 1.02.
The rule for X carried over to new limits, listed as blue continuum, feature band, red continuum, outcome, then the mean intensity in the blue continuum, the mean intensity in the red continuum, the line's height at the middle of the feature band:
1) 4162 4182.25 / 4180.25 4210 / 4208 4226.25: 0.03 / 19.2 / 20.4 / 19.8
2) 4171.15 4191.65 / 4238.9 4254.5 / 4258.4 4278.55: -0.04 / 18.8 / 18.6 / 18.7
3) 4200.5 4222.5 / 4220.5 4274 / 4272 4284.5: 0.05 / 20.4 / 19.4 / 19.8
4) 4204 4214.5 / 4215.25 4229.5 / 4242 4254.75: 0.00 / 20.3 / 19.2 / 19.9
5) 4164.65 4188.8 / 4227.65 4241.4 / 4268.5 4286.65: -0.02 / 19.1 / 19.1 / 19.1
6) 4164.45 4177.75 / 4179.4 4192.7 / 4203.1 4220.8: 0.08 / 19.6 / 20.5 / 20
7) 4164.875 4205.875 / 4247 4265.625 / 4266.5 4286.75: 0.04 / 19.2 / 19.1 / 19.1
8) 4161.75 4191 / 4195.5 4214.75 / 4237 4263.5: -0.05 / 19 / 19.1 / 19.1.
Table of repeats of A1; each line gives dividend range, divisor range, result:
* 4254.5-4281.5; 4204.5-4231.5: 0.94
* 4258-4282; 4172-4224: 0.96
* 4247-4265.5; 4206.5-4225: 0.90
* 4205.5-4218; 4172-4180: 1.07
